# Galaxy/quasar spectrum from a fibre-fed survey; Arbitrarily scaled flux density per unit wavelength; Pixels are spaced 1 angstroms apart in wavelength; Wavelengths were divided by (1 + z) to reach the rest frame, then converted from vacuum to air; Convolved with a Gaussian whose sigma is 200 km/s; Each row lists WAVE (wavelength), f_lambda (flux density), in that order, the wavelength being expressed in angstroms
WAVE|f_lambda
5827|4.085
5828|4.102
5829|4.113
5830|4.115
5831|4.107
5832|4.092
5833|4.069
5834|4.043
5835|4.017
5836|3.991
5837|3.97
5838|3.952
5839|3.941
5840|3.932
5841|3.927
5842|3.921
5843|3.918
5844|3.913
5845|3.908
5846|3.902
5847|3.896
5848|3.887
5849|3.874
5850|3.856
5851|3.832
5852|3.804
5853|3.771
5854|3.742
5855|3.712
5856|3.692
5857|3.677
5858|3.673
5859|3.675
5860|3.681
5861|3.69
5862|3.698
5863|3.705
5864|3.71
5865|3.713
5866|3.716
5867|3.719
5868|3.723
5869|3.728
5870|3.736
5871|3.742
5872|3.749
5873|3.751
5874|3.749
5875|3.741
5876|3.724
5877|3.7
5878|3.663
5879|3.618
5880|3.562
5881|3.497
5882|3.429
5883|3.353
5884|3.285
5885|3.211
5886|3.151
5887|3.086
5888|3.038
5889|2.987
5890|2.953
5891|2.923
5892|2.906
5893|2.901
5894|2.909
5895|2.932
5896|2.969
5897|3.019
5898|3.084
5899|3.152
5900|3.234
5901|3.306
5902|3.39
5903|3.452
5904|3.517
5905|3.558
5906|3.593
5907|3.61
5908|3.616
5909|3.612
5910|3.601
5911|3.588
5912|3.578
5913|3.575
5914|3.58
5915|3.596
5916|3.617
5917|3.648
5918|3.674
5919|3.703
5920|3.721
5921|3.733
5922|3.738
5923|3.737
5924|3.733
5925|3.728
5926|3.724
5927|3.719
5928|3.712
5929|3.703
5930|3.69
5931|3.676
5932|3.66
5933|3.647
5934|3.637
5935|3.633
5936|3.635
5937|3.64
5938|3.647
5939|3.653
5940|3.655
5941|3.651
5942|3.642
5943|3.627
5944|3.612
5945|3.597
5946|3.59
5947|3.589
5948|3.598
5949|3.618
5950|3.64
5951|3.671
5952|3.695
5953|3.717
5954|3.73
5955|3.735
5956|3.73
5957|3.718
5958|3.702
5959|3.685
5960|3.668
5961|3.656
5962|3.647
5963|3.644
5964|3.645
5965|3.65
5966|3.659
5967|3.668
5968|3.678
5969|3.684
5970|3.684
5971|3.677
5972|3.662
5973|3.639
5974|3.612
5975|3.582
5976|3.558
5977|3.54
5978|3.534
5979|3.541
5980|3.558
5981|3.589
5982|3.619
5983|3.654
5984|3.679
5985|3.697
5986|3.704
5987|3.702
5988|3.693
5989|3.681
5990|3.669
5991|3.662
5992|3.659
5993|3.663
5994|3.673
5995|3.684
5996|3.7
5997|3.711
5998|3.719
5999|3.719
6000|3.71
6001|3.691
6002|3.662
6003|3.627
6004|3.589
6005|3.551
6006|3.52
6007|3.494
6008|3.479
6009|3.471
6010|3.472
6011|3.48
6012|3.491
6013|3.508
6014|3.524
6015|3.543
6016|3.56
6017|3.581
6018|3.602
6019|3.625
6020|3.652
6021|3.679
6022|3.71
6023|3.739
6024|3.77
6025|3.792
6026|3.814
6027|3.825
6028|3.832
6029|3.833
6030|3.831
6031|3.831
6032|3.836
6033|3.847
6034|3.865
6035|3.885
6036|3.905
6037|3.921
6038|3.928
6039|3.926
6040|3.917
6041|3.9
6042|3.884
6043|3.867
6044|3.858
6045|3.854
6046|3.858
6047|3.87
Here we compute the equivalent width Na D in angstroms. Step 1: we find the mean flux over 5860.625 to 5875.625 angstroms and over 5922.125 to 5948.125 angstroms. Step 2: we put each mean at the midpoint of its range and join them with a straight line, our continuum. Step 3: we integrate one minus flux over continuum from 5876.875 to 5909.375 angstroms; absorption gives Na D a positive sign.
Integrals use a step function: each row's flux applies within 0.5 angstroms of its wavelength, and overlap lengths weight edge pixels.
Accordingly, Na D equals 3.8 angstroms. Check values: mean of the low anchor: 3.72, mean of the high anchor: 3.66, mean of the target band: 3.27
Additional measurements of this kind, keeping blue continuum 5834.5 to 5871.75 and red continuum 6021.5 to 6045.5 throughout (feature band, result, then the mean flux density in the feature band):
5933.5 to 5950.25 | 0.9 angstroms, 3.63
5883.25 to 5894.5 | 2.3 angstroms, 3.04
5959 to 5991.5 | 1.6 angstroms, 3.64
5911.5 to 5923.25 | 0.5 angstroms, 3.66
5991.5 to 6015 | 1.5 angstroms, 3.6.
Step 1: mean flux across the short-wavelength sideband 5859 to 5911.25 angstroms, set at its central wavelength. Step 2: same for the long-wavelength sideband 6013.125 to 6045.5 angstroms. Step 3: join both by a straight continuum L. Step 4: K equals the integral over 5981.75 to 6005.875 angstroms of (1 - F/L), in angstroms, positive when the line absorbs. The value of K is 0.2 angstroms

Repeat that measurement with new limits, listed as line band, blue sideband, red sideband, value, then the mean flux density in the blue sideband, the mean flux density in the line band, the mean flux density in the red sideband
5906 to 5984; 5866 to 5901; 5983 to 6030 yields -3.3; 3.36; 3.65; 3.65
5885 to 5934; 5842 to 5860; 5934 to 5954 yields 3.5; 3.81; 3.44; 3.64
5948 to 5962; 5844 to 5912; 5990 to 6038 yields -0.3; 3.52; 3.68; 3.68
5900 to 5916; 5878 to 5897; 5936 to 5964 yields -1.0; 3.16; 3.54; 3.66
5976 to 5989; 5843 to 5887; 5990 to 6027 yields 0.0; 3.68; 3.63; 3.63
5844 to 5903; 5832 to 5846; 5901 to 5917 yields 4.1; 3.96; 3.51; 3.56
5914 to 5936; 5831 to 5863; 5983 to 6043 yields 0.6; 3.86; 3.68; 3.7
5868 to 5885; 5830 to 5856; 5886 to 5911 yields -0.6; 3.92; 3.62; 3.23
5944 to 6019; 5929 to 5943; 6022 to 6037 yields 2.1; 3.65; 3.63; 3.83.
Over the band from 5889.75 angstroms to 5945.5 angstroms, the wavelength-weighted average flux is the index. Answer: 3.51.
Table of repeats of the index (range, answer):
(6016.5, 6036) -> 3.77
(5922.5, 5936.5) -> 3.69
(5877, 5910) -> 3.28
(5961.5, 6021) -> 3.62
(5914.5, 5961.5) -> 3.67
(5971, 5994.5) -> 3.63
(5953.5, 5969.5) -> 3.68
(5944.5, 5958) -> 3.67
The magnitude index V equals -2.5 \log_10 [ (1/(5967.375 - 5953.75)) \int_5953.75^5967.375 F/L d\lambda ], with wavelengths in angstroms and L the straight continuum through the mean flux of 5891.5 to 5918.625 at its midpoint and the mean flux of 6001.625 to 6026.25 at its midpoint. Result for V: -0.06 mag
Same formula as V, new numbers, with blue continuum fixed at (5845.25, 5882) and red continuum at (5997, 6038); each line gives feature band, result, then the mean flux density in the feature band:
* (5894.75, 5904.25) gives 0.16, 3.2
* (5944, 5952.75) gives 0.02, 3.63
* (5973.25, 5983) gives 0.04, 3.58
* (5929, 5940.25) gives 0.02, 3.65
